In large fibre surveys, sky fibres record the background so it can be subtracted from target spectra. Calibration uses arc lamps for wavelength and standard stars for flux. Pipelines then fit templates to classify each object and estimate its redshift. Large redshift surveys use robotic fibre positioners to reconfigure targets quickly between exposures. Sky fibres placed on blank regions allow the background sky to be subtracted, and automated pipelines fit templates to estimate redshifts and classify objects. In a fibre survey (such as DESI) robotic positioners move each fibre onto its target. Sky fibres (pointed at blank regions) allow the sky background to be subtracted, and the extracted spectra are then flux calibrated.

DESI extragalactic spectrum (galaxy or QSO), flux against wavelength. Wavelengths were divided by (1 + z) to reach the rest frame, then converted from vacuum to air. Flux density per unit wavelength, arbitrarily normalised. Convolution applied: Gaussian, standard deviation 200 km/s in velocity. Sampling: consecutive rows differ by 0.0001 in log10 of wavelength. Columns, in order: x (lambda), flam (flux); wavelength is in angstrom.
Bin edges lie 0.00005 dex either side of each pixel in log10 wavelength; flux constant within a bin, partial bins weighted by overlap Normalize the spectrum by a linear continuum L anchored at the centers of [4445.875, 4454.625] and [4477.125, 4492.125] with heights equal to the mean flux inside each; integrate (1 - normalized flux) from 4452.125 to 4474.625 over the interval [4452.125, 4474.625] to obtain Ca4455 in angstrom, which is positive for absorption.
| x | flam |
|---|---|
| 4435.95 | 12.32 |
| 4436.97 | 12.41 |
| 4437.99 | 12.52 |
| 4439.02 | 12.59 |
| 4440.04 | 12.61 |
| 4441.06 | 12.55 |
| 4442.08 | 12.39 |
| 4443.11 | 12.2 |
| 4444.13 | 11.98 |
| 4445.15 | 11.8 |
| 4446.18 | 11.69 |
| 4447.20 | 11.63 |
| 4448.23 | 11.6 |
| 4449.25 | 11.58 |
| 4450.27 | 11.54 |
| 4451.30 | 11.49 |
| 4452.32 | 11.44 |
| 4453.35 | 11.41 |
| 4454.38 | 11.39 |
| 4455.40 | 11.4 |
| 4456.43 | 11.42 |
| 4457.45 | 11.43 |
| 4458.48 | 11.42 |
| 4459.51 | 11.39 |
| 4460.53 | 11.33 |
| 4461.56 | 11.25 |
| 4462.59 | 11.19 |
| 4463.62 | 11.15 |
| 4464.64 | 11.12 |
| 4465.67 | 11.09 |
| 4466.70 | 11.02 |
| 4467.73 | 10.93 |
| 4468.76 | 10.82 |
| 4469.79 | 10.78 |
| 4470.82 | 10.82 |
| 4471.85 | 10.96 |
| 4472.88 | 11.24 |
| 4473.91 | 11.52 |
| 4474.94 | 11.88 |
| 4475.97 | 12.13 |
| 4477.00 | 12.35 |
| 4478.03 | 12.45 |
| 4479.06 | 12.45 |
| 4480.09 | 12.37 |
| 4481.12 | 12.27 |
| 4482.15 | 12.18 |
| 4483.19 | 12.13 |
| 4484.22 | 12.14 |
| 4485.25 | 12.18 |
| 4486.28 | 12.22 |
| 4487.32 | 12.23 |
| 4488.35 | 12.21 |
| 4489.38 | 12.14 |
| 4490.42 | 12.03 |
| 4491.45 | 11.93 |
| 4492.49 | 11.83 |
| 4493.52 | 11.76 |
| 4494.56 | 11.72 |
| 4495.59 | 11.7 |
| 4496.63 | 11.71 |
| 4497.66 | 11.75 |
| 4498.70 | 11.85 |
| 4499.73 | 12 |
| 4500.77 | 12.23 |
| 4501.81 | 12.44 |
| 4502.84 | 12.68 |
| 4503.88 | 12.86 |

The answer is 1.1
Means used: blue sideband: 11.5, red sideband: 12.2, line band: 11.2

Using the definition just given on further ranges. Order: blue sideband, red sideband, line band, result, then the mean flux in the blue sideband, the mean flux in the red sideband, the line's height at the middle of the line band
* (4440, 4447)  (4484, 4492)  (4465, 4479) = 0.8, 12.1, 12.1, 12.1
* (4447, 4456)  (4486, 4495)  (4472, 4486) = -0.3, 11.5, 12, 11.8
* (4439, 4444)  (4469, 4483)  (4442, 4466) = 1.4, 12.4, 11.8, 12.2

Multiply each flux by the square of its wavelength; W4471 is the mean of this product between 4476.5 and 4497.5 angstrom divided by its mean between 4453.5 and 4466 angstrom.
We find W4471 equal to 1.1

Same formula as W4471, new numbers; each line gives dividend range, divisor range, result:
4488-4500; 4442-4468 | 1.06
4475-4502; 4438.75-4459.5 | 1.05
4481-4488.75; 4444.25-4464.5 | 1.08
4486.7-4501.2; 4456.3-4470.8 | 1.08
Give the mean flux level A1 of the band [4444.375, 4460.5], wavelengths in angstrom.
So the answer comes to 11.5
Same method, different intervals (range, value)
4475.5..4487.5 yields 12.3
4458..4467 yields 11.2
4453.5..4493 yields 11.7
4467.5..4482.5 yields 11.7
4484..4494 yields 12.1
